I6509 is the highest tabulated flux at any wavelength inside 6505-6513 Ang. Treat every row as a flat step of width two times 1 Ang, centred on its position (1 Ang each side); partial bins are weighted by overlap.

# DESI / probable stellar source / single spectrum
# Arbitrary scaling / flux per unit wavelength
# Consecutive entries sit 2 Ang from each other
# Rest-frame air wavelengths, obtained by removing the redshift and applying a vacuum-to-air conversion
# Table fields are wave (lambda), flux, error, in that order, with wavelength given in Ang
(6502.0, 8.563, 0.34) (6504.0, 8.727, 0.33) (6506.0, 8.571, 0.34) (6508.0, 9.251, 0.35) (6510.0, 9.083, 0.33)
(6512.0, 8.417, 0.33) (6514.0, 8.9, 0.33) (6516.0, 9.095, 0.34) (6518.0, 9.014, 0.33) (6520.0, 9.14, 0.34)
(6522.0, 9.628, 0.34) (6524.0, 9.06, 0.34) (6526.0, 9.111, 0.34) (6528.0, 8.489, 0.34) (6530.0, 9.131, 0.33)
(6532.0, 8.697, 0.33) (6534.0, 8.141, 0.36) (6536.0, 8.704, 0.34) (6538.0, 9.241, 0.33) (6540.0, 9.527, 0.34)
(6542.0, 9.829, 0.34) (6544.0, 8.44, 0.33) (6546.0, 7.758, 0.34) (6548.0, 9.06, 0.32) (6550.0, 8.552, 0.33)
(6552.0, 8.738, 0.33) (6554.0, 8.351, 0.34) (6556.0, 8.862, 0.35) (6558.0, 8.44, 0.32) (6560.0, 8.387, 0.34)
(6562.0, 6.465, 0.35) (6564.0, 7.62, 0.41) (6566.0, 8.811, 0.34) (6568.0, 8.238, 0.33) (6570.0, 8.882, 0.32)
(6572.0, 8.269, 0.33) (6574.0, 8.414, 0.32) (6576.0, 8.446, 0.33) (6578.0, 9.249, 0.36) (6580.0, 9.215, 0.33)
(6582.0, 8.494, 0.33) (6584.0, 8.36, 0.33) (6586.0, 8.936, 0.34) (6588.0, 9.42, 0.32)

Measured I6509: 9.251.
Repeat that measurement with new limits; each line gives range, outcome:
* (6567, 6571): 8.882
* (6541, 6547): 9.829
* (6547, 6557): 9.06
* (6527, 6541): 9.527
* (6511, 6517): 9.095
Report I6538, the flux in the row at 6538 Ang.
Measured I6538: 9.241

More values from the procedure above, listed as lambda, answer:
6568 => 8.238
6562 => 6.465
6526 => 9.111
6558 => 8.44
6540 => 9.527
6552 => 8.738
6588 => 9.42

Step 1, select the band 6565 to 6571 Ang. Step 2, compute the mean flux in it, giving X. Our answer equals 8.64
